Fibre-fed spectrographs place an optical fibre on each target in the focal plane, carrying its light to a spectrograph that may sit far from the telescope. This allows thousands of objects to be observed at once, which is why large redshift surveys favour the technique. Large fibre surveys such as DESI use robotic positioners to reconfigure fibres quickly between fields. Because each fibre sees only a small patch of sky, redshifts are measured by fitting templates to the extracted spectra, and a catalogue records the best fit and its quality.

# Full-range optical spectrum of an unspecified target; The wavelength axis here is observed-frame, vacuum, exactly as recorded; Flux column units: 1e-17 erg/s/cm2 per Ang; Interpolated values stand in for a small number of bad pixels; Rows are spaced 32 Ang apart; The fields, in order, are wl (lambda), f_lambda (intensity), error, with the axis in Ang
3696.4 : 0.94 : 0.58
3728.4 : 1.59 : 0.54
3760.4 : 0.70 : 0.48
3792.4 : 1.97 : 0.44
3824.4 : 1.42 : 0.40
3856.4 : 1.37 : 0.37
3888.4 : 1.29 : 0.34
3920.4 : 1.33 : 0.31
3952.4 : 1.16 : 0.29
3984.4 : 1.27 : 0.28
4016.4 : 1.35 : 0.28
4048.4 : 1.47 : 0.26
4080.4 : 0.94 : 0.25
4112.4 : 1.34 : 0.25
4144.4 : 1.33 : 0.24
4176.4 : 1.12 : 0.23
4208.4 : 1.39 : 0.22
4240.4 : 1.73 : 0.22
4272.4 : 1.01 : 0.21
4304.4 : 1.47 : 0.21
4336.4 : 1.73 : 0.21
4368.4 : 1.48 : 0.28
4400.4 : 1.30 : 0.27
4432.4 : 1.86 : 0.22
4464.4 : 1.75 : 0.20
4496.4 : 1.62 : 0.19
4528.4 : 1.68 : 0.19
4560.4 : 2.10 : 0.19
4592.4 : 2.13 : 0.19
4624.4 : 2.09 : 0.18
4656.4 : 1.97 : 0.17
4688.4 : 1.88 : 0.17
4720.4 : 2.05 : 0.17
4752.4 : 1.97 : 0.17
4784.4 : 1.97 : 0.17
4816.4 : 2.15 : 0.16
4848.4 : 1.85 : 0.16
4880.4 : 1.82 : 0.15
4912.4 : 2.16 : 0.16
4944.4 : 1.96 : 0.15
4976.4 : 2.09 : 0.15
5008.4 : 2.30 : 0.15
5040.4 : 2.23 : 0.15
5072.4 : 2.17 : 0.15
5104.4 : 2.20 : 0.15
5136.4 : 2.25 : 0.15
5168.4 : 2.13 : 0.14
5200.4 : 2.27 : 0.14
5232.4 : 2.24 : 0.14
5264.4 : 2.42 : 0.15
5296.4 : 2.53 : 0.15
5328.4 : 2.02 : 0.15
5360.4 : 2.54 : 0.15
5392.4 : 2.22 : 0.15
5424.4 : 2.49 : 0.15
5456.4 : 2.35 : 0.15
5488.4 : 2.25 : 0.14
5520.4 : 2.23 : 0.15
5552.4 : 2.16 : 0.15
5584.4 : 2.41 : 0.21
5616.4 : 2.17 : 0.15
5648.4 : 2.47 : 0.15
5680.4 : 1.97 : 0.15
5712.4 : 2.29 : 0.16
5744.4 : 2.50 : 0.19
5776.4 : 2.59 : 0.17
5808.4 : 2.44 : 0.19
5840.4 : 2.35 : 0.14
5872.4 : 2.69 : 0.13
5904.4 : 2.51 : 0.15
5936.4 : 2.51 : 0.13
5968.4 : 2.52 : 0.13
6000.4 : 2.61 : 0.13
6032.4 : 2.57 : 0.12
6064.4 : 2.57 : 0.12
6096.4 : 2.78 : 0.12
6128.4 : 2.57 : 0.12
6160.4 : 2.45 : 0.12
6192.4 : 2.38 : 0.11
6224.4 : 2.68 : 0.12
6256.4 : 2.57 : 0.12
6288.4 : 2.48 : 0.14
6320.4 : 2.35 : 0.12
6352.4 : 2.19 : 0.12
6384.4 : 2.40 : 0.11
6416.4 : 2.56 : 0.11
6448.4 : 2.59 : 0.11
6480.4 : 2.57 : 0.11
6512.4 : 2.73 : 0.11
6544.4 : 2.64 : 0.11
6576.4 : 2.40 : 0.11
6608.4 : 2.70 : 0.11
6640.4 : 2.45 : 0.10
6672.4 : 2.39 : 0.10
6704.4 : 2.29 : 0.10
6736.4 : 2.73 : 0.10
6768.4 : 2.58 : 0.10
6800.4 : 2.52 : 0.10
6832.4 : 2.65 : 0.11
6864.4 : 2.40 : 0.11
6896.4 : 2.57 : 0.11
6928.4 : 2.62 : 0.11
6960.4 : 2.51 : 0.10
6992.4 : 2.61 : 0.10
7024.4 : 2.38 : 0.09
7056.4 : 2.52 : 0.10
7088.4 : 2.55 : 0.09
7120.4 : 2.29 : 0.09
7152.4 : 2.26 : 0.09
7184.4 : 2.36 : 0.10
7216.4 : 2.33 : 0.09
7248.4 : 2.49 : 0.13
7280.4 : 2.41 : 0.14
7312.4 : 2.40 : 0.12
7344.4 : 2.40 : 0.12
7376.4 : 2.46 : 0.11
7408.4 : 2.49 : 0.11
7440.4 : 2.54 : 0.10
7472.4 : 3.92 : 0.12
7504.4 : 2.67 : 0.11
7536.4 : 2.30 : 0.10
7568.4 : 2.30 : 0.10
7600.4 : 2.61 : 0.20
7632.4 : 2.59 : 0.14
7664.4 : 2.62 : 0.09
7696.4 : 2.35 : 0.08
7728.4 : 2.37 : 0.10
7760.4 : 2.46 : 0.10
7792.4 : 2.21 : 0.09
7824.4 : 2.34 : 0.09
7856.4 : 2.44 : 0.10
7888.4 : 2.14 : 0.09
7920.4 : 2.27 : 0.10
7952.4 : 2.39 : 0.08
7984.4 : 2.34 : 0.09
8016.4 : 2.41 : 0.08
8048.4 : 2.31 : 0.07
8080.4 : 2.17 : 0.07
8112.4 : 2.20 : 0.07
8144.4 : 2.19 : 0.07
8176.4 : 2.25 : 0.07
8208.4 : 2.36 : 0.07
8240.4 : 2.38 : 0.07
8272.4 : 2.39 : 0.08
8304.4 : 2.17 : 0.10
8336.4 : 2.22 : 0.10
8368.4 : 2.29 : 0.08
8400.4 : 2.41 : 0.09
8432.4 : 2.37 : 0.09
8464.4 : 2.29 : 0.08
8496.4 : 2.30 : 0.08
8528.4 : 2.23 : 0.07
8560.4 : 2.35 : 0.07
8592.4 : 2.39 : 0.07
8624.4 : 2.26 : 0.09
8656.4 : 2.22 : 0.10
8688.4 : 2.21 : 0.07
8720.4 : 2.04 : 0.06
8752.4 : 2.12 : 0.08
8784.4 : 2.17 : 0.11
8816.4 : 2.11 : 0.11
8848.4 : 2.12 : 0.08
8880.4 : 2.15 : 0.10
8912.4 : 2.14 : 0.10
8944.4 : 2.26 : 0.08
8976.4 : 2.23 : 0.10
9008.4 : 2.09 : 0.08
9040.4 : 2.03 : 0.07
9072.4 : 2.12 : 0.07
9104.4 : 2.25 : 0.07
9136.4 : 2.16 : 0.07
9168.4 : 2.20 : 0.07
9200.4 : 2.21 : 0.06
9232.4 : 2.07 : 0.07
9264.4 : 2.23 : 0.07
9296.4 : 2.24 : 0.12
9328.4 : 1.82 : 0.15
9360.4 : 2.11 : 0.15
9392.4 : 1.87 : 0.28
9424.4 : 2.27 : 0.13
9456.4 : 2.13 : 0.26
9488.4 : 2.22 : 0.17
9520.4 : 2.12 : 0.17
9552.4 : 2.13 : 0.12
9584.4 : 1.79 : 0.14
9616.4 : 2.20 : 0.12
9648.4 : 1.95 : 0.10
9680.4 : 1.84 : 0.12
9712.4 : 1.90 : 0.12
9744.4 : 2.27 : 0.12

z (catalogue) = 0.14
